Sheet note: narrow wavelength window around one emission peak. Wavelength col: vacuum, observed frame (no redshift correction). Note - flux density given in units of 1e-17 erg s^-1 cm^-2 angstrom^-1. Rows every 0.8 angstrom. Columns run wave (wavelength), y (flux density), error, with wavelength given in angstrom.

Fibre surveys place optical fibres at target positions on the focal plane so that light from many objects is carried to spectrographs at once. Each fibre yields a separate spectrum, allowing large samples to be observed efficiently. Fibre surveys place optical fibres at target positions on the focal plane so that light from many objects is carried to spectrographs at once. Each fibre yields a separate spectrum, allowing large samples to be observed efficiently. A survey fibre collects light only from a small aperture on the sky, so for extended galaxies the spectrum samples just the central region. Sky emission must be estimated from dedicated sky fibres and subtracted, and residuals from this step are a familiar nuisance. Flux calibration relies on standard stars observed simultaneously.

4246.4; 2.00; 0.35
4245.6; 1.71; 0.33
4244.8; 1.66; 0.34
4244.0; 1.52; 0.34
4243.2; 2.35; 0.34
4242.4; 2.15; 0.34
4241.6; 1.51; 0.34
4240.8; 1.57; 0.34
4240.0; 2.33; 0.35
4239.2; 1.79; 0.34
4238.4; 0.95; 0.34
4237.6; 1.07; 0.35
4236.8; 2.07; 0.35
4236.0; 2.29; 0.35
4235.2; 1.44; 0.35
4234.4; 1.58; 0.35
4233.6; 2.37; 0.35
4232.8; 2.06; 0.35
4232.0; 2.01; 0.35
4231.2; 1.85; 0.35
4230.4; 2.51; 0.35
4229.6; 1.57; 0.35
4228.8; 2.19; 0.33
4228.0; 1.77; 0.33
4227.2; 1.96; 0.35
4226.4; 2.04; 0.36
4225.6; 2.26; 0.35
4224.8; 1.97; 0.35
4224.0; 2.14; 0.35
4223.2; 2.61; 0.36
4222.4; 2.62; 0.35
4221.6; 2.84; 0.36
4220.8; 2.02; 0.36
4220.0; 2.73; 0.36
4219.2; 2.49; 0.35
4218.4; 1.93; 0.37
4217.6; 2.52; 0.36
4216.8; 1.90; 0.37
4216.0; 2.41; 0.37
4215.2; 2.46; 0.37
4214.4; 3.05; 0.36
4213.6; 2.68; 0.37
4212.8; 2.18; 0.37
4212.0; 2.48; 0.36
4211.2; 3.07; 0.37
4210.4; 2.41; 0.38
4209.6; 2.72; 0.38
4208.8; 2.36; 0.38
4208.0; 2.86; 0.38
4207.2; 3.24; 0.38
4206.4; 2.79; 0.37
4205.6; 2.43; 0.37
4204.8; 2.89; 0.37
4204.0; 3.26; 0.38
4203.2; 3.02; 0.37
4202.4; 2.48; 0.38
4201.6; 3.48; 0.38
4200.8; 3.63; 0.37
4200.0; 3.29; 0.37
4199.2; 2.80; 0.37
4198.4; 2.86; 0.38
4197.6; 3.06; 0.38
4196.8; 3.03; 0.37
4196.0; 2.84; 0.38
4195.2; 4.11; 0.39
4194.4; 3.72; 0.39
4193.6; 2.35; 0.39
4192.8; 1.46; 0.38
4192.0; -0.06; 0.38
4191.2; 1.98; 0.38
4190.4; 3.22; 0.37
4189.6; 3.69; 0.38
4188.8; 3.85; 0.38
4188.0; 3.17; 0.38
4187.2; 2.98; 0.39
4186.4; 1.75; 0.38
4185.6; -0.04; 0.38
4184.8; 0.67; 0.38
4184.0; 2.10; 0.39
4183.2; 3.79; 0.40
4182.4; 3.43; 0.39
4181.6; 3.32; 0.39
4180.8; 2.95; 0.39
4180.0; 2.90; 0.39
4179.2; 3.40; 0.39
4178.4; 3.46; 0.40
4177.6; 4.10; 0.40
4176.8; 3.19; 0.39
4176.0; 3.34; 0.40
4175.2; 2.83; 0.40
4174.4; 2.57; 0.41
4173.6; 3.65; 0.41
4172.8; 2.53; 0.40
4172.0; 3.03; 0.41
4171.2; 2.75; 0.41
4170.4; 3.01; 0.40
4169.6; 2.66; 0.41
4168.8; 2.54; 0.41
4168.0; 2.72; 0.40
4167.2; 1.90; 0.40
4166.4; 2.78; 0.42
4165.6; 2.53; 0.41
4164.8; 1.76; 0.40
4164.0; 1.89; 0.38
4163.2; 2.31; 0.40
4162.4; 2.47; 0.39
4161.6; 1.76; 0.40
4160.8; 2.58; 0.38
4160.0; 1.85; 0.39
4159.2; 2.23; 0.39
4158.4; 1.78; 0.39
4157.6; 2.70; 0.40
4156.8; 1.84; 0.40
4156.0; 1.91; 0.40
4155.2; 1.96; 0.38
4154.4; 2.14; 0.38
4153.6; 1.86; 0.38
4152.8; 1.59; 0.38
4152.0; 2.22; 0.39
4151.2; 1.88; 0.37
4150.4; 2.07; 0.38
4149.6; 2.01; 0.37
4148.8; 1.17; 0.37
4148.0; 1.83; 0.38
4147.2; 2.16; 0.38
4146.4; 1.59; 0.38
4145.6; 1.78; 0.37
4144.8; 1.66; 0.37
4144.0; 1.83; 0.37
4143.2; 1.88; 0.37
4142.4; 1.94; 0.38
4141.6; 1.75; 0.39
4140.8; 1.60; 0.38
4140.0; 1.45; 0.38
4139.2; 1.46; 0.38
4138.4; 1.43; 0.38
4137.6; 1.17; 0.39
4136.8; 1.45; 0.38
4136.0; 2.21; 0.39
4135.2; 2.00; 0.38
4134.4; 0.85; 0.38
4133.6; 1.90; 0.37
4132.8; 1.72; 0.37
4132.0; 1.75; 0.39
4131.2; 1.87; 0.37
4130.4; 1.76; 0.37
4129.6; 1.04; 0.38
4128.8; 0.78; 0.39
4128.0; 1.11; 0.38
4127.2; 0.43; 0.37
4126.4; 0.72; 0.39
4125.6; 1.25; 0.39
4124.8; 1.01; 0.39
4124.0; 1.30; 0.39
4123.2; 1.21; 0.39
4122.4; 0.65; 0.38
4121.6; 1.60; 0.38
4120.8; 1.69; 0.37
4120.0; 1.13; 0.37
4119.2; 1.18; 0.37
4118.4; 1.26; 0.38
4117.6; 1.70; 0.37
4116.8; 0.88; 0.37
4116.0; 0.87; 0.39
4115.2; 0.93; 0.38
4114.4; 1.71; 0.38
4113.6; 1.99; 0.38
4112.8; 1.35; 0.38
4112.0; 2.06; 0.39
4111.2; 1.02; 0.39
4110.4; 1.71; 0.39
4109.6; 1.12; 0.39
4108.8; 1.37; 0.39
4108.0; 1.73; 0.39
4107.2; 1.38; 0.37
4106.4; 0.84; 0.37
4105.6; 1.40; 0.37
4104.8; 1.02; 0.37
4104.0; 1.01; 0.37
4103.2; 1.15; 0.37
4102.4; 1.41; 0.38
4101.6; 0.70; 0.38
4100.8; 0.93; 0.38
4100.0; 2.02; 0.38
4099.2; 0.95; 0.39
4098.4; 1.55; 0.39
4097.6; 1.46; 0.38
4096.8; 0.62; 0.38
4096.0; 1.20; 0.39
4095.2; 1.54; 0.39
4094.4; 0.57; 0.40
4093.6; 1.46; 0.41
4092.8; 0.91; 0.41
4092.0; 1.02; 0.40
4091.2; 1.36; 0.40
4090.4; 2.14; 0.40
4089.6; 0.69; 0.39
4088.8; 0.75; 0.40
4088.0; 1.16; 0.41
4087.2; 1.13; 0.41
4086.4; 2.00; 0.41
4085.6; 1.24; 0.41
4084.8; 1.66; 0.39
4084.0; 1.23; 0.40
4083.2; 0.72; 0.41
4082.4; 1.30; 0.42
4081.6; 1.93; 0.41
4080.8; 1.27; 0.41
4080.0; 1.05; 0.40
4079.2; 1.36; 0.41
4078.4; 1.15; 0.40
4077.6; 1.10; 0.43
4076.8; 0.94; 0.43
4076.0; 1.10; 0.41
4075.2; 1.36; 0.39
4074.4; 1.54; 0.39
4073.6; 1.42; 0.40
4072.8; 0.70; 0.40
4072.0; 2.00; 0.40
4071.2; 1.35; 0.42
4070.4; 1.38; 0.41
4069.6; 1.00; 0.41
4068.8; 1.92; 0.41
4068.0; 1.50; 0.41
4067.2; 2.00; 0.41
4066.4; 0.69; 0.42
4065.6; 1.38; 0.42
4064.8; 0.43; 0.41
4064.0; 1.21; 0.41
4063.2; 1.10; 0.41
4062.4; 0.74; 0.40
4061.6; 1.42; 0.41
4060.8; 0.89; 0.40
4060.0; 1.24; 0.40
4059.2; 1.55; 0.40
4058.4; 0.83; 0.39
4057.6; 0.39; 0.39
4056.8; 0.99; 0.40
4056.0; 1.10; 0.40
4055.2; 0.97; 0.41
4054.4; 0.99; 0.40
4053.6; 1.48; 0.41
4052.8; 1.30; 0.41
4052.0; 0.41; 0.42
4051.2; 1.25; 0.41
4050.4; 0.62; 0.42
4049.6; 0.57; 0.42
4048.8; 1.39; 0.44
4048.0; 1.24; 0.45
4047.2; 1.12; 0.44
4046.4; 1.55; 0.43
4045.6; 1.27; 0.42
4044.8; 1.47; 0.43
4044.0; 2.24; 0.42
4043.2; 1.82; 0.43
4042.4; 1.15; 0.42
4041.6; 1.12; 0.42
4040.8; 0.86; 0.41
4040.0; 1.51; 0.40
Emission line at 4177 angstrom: C IV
